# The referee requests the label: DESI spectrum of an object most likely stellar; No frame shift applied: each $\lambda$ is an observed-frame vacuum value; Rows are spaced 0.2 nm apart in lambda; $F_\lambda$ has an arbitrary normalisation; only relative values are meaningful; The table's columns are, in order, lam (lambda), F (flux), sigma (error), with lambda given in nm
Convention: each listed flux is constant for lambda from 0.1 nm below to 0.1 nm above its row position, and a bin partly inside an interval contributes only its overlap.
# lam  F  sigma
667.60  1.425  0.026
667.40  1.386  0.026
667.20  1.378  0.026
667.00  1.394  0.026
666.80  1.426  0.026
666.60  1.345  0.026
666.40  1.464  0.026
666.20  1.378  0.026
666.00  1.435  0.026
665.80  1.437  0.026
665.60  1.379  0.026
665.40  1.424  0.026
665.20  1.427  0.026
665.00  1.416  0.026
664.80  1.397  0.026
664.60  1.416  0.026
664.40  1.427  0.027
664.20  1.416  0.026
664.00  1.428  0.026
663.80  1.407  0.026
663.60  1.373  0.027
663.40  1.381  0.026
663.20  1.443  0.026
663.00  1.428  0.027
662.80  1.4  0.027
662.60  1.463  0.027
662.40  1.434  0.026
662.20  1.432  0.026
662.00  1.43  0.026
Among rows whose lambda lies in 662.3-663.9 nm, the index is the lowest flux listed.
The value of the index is 1.373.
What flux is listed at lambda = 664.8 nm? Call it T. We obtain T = 1.397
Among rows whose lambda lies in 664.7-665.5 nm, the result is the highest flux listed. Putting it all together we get 1.427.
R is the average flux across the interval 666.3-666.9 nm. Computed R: 1.41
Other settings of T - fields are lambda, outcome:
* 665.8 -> 1.437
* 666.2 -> 1.378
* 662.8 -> 1.4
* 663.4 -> 1.381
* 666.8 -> 1.426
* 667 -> 1.394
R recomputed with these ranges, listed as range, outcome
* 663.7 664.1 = 1.42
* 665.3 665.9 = 1.41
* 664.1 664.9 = 1.41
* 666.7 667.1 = 1.41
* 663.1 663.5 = 1.41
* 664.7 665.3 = 1.41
